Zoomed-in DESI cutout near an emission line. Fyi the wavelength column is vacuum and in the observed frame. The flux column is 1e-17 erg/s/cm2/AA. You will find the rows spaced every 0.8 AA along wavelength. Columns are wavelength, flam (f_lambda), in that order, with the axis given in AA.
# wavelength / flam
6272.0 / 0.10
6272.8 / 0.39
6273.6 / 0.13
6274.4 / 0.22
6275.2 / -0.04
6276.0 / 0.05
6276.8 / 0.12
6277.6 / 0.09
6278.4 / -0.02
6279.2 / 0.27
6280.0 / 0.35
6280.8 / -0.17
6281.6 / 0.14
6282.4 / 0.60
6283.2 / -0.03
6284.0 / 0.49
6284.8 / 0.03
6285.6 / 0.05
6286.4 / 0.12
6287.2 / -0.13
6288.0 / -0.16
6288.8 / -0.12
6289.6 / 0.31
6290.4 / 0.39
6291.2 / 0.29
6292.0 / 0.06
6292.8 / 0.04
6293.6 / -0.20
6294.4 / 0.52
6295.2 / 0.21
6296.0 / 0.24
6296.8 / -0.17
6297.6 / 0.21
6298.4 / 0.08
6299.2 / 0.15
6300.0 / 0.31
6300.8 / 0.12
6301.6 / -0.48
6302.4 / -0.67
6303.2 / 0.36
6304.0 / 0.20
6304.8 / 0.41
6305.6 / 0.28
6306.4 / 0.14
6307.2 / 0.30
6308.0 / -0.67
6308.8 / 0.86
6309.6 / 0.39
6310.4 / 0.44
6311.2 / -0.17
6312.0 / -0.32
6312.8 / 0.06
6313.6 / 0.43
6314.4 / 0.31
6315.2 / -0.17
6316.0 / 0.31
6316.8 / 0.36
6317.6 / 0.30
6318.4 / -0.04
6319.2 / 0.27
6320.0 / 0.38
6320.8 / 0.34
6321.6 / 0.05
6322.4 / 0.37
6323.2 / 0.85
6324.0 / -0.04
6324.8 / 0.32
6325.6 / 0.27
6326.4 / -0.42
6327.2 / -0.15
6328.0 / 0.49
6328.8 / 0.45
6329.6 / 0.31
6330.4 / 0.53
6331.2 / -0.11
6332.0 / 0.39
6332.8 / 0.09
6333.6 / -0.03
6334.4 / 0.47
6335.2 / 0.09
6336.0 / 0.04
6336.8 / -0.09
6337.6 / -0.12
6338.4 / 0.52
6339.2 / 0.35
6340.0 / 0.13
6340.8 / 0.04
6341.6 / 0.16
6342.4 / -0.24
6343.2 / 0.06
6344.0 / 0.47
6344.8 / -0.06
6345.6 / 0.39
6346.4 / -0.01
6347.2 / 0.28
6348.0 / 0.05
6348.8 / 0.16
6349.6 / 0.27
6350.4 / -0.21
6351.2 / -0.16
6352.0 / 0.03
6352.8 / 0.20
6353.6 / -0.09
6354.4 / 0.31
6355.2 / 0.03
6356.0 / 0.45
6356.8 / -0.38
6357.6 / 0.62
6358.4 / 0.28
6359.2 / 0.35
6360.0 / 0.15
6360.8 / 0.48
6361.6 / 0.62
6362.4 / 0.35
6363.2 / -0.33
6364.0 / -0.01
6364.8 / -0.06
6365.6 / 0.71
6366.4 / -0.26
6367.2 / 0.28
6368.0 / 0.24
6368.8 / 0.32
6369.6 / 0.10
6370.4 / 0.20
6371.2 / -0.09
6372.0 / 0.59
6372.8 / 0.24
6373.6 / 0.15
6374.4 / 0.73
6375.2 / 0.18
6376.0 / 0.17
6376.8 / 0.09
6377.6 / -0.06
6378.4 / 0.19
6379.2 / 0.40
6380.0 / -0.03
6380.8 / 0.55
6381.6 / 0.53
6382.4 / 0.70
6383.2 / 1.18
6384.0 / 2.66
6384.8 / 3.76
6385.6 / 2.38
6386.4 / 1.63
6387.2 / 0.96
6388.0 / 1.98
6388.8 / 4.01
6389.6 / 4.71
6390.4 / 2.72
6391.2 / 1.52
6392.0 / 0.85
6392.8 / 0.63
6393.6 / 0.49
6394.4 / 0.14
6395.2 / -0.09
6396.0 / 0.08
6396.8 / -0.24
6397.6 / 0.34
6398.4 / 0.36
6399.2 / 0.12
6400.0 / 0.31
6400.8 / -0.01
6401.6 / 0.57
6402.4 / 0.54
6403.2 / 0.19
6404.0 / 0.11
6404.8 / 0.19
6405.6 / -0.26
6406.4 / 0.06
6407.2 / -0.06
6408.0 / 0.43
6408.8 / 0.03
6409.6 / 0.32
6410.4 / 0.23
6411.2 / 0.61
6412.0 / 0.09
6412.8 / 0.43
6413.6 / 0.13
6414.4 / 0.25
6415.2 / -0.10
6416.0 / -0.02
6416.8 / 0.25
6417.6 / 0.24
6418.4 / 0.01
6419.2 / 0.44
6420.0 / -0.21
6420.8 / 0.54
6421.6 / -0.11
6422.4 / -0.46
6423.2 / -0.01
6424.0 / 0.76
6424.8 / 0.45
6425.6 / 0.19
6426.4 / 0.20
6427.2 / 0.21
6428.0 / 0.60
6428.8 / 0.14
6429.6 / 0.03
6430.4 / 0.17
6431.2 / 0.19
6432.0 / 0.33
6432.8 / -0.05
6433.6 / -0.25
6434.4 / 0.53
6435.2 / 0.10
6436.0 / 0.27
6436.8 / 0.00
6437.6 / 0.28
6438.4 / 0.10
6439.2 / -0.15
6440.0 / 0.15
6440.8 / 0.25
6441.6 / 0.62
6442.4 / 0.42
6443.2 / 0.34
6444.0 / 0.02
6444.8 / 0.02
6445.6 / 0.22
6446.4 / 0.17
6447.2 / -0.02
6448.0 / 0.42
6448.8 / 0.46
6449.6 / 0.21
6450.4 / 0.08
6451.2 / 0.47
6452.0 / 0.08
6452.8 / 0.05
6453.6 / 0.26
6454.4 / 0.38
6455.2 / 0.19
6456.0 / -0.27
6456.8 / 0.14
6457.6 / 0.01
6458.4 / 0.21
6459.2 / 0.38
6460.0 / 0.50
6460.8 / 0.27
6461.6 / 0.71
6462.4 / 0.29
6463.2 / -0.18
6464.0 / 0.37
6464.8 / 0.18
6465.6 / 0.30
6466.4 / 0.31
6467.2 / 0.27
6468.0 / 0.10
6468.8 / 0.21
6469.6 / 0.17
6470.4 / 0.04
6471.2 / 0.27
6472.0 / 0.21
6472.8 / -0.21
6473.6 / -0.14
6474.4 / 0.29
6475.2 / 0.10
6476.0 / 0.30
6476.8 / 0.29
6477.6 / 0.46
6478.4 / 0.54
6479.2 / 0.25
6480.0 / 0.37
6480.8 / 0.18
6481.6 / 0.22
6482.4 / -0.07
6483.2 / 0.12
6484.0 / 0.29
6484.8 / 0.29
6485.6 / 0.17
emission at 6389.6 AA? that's [O II]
